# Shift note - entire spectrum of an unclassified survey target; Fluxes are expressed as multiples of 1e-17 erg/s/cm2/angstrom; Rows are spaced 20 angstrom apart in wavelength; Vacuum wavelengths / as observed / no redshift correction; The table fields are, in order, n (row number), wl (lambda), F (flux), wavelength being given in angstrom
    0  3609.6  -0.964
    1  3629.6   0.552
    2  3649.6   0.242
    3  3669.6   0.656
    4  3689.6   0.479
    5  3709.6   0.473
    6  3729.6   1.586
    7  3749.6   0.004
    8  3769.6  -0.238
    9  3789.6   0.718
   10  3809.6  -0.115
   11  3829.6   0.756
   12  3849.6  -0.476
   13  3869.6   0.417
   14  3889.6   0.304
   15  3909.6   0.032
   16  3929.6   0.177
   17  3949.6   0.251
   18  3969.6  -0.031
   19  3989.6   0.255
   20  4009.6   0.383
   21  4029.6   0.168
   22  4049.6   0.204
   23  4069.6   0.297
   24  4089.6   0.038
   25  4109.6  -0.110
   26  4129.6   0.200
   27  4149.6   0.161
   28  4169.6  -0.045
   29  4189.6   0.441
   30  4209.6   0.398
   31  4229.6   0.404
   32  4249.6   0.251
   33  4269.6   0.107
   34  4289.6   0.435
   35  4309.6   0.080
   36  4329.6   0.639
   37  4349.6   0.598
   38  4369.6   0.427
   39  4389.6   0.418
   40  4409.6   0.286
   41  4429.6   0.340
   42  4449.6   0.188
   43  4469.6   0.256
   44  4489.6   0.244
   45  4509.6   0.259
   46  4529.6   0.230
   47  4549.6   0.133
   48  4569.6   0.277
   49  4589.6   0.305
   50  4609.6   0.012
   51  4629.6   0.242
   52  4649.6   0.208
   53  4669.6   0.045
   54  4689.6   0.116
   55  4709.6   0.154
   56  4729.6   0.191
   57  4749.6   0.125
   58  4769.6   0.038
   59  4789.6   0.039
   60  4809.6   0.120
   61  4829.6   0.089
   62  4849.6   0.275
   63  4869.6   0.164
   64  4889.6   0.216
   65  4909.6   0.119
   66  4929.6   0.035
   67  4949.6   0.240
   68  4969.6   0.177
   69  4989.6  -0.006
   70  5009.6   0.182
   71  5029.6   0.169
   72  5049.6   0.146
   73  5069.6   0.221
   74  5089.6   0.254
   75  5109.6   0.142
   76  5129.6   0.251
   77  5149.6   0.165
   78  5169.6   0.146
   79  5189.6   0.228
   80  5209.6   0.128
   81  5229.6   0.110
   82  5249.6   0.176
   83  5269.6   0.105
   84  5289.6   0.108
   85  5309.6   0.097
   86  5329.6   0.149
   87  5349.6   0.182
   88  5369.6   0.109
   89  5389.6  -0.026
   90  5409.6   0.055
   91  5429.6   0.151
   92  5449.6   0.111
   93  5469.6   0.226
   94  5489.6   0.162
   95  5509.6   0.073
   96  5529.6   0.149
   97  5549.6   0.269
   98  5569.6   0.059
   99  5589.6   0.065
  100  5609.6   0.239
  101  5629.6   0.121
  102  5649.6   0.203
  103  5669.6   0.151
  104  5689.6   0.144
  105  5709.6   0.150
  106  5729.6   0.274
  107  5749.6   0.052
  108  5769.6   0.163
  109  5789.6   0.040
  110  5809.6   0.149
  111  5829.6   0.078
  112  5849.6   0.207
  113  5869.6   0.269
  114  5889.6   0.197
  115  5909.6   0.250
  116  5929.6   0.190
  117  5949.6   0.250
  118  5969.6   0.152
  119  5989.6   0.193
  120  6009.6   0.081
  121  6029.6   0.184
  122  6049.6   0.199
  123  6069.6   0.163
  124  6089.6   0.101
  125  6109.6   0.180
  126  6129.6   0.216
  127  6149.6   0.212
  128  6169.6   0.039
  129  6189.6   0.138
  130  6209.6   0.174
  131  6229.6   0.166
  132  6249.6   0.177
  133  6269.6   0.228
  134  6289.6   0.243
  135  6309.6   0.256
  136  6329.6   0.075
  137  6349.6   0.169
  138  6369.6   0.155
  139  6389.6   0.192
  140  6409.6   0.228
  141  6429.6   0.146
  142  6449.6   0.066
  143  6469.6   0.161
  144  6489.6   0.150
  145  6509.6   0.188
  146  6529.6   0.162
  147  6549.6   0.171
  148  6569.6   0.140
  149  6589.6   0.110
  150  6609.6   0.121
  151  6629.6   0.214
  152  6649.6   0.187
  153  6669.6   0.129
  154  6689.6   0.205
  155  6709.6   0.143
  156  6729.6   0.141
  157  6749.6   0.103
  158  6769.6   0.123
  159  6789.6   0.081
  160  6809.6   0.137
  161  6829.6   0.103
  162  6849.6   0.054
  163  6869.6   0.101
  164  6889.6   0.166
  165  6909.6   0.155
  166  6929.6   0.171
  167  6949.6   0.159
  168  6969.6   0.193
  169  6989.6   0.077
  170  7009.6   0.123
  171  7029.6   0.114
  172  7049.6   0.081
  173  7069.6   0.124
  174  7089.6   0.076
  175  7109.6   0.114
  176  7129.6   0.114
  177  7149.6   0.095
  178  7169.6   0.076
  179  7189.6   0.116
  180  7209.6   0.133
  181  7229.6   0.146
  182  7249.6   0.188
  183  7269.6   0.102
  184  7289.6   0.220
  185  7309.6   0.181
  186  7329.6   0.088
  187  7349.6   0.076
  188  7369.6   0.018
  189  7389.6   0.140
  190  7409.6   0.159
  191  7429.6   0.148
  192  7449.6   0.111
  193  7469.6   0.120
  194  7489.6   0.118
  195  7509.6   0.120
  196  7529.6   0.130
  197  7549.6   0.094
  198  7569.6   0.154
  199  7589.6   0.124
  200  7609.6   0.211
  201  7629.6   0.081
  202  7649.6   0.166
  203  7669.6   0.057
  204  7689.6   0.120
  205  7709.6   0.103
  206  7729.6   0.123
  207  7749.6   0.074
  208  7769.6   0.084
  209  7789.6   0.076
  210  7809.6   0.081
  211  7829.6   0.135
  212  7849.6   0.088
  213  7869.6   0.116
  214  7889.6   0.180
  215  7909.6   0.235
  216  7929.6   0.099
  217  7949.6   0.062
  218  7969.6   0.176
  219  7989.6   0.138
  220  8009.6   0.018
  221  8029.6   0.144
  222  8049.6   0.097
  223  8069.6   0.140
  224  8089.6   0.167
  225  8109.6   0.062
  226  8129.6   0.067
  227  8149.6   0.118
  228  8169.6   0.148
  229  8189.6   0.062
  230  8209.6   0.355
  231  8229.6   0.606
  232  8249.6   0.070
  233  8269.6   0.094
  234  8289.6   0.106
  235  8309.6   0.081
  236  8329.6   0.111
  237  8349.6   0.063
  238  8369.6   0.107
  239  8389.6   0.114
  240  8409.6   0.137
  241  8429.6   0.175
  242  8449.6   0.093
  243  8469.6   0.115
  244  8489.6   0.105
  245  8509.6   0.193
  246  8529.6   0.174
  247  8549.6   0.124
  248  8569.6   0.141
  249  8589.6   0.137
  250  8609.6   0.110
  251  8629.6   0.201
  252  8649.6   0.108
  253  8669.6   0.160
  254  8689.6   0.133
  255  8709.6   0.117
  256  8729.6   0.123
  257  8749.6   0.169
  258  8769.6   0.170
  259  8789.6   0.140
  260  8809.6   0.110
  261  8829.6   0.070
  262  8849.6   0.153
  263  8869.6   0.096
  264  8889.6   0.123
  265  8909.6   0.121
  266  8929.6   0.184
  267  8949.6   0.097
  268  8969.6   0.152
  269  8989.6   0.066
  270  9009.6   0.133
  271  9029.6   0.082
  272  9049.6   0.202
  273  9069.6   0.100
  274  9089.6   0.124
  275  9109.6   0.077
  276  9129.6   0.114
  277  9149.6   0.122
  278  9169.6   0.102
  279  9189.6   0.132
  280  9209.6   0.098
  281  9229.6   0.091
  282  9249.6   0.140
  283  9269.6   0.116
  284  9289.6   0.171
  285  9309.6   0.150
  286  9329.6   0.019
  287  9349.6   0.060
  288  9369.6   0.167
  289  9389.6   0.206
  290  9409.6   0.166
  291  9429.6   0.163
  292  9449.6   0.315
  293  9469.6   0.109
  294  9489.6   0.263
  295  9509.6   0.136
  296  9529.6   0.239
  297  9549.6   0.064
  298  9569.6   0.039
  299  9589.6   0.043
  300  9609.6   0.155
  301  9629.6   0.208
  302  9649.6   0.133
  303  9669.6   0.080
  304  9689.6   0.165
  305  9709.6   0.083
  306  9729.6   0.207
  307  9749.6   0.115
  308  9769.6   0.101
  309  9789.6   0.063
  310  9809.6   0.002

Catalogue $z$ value 1.20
